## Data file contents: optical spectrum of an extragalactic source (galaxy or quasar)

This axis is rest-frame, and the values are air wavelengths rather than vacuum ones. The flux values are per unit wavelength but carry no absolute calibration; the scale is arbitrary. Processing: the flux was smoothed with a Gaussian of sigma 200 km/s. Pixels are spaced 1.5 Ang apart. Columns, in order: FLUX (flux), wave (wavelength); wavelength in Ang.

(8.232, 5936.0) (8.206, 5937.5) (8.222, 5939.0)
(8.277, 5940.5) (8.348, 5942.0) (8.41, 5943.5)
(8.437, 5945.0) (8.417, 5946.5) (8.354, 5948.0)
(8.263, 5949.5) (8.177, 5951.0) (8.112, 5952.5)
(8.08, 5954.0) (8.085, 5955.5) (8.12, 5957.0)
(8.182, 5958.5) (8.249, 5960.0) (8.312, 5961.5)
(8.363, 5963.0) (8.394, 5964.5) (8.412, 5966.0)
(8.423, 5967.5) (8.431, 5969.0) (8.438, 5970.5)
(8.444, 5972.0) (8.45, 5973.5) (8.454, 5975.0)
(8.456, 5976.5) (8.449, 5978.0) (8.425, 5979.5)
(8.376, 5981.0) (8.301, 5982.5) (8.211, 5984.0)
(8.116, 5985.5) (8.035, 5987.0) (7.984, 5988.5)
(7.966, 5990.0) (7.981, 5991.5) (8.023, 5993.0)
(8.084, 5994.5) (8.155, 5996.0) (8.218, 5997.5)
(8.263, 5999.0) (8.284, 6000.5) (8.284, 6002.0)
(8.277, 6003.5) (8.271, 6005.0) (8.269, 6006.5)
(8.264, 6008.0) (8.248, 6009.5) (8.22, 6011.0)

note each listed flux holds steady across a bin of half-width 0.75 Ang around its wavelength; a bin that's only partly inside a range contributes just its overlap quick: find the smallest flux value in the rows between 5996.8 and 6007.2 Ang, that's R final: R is 8.218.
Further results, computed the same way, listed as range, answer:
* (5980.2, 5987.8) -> 8.035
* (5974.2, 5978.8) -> 8.449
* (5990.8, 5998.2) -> 7.981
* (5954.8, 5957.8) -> 8.085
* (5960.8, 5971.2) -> 8.312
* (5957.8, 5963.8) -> 8.182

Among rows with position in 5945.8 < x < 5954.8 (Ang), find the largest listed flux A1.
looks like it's 8.417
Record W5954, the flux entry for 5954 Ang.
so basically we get 8.08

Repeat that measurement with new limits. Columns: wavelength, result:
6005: 8.271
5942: 8.348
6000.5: 8.284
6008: 8.264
